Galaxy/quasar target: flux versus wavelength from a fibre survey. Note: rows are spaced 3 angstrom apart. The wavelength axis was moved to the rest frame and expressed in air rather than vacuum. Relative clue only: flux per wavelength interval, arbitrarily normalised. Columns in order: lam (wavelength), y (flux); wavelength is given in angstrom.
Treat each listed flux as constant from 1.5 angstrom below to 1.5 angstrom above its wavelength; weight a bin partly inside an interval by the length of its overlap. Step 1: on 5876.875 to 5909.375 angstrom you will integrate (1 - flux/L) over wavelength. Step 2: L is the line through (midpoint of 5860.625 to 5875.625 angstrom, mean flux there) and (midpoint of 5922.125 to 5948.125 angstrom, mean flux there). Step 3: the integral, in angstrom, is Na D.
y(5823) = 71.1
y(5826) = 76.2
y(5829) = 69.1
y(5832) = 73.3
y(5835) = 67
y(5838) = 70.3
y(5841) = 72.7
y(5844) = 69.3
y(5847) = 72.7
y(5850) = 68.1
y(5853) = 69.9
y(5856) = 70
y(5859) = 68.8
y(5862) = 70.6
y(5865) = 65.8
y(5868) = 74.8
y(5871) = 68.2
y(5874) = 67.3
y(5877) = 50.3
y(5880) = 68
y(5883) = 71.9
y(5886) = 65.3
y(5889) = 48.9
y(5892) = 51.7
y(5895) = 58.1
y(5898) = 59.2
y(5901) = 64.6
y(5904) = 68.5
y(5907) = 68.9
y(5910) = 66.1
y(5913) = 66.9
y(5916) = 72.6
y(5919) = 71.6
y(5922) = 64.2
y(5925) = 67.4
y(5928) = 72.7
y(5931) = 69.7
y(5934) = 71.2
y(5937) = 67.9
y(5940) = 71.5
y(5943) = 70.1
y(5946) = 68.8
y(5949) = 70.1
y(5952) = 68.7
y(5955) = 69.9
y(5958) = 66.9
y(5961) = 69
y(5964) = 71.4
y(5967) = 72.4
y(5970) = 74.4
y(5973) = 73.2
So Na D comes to 3.4 angstrom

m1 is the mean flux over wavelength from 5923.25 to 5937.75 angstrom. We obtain 69.8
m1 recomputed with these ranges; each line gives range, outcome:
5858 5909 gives 64.1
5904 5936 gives 69.1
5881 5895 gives 59.6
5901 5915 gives 67.5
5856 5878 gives 67.1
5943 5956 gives 69.4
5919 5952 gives 69.4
